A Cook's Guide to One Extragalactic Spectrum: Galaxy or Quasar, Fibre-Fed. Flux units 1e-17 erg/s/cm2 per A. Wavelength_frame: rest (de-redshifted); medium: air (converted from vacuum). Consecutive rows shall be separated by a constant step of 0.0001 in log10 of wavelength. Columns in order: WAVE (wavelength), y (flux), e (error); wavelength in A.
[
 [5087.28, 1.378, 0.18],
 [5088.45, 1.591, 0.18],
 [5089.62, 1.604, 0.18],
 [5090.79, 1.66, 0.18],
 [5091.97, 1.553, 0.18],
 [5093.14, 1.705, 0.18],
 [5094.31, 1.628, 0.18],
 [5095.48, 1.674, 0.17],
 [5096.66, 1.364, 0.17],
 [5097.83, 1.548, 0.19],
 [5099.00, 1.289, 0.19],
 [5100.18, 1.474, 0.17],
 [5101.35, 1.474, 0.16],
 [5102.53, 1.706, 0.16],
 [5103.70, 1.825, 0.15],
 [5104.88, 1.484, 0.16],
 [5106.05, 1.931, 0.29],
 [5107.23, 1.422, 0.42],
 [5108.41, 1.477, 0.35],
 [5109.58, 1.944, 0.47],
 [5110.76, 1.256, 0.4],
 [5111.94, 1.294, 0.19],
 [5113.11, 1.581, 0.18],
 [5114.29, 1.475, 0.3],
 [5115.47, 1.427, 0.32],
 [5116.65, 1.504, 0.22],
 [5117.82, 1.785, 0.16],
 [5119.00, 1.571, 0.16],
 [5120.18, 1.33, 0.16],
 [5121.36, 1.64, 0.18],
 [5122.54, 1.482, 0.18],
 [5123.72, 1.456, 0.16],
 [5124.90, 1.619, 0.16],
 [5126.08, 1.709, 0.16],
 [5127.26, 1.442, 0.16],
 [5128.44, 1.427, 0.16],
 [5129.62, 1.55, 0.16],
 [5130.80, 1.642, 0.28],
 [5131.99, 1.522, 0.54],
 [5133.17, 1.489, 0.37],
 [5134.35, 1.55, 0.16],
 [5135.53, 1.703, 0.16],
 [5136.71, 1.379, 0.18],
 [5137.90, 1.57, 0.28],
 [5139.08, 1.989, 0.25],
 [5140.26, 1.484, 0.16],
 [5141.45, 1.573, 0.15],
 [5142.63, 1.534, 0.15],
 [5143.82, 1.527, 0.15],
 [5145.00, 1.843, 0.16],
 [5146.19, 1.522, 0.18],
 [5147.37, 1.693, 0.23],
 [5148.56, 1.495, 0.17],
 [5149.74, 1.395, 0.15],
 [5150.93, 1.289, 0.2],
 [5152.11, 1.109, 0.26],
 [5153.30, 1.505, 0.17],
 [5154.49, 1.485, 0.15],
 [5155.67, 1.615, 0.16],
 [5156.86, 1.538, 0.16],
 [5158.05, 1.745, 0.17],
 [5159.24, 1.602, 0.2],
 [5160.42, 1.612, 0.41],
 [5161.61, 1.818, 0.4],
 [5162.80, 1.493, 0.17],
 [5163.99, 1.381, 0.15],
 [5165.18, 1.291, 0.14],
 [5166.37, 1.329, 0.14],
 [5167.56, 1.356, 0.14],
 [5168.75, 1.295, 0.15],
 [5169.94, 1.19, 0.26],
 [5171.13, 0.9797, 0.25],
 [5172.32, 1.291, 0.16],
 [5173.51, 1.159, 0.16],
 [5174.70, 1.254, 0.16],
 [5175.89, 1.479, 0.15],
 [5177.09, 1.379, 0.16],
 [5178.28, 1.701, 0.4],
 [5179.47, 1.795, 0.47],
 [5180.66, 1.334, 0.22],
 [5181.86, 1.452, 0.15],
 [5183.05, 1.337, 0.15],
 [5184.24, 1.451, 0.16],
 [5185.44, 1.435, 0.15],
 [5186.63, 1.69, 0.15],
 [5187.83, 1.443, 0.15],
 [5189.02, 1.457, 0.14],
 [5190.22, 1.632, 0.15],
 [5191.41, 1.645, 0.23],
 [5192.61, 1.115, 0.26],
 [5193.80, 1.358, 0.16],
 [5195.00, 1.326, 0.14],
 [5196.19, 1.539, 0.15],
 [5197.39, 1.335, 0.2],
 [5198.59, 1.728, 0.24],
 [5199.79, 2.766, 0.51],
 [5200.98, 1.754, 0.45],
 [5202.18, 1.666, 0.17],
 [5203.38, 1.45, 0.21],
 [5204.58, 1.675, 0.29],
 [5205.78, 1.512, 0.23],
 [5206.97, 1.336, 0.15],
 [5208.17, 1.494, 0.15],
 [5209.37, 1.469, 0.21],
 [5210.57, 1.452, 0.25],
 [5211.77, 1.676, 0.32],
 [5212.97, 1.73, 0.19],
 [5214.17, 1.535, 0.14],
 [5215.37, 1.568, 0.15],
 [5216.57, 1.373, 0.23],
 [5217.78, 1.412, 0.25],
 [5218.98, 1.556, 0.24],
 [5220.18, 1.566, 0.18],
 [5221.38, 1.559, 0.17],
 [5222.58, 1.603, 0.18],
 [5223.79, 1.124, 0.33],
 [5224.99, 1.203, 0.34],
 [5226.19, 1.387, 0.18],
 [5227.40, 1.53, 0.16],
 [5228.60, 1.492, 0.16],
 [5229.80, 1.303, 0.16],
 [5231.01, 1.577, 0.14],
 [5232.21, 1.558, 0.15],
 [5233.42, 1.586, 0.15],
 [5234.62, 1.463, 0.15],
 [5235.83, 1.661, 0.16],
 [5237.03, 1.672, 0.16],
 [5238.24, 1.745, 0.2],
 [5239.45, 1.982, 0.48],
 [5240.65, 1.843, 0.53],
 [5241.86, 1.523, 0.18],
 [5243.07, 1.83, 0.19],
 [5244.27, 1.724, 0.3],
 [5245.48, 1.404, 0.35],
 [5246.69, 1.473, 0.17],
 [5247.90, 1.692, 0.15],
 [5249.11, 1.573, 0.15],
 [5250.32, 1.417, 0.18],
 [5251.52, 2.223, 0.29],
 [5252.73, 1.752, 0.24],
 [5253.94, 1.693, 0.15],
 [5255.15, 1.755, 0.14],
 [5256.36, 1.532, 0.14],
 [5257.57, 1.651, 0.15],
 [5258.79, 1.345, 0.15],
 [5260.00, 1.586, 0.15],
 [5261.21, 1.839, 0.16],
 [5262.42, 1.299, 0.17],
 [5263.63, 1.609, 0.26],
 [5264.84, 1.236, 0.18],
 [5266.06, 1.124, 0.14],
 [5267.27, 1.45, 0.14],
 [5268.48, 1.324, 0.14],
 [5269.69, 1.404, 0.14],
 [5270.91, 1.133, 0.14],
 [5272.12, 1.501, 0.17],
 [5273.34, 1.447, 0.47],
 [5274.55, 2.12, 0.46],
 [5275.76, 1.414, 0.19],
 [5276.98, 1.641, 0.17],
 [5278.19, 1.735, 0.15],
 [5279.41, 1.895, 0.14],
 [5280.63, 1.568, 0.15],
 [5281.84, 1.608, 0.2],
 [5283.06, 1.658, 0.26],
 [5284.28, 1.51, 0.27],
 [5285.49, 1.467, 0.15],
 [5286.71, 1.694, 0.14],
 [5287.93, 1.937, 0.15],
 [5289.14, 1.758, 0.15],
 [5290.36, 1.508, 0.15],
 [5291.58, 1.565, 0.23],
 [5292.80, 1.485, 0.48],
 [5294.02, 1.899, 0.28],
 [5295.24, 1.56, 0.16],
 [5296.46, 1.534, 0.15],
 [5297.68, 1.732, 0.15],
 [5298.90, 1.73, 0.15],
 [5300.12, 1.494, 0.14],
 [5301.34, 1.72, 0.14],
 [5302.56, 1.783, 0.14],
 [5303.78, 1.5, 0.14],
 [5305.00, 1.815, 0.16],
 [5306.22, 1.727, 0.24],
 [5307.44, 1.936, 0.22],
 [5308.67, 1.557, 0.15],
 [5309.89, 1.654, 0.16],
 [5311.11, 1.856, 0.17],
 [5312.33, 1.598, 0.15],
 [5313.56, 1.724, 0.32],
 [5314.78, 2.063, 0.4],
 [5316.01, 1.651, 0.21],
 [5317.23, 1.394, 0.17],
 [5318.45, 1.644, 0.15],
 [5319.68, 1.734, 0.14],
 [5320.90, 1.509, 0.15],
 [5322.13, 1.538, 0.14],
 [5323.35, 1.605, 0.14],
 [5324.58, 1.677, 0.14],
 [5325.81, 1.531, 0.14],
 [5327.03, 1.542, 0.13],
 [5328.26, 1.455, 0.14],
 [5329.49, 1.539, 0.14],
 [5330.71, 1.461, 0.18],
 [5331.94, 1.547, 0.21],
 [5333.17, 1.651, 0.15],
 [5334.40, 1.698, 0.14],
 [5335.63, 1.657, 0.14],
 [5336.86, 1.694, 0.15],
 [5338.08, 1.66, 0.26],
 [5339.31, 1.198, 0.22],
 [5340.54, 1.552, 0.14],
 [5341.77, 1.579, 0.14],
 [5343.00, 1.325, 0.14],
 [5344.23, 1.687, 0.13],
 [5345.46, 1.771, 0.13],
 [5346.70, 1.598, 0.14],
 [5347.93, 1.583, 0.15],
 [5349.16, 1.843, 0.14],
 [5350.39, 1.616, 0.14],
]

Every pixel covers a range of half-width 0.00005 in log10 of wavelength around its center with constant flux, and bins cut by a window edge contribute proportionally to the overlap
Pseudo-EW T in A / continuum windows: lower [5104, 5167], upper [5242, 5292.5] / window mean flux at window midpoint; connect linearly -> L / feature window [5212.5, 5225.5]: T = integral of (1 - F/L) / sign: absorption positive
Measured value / 0.8 A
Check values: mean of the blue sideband 1.54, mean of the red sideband 1.59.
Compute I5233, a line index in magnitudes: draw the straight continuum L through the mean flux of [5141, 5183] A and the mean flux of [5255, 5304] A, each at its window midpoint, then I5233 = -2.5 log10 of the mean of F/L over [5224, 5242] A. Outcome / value -0.02 mag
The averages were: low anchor 1.46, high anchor 1.58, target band 1.56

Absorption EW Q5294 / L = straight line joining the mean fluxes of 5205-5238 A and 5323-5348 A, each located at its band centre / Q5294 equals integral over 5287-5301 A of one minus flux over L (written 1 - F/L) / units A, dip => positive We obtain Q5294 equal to -1.0 A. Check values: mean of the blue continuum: 1.5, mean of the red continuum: 1.57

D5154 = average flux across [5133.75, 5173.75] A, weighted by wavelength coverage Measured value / 1.48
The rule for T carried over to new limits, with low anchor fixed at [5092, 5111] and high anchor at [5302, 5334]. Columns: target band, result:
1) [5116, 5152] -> 0.9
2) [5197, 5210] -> -0.4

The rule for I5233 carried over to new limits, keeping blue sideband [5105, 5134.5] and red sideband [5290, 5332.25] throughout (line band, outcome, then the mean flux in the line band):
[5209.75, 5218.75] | 0.04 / 1.53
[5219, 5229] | 0.11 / 1.44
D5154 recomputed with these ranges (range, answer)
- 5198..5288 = 1.58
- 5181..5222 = 1.54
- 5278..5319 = 1.67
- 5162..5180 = 1.36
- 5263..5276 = 1.43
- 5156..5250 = 1.52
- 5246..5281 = 1.57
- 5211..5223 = 1.56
